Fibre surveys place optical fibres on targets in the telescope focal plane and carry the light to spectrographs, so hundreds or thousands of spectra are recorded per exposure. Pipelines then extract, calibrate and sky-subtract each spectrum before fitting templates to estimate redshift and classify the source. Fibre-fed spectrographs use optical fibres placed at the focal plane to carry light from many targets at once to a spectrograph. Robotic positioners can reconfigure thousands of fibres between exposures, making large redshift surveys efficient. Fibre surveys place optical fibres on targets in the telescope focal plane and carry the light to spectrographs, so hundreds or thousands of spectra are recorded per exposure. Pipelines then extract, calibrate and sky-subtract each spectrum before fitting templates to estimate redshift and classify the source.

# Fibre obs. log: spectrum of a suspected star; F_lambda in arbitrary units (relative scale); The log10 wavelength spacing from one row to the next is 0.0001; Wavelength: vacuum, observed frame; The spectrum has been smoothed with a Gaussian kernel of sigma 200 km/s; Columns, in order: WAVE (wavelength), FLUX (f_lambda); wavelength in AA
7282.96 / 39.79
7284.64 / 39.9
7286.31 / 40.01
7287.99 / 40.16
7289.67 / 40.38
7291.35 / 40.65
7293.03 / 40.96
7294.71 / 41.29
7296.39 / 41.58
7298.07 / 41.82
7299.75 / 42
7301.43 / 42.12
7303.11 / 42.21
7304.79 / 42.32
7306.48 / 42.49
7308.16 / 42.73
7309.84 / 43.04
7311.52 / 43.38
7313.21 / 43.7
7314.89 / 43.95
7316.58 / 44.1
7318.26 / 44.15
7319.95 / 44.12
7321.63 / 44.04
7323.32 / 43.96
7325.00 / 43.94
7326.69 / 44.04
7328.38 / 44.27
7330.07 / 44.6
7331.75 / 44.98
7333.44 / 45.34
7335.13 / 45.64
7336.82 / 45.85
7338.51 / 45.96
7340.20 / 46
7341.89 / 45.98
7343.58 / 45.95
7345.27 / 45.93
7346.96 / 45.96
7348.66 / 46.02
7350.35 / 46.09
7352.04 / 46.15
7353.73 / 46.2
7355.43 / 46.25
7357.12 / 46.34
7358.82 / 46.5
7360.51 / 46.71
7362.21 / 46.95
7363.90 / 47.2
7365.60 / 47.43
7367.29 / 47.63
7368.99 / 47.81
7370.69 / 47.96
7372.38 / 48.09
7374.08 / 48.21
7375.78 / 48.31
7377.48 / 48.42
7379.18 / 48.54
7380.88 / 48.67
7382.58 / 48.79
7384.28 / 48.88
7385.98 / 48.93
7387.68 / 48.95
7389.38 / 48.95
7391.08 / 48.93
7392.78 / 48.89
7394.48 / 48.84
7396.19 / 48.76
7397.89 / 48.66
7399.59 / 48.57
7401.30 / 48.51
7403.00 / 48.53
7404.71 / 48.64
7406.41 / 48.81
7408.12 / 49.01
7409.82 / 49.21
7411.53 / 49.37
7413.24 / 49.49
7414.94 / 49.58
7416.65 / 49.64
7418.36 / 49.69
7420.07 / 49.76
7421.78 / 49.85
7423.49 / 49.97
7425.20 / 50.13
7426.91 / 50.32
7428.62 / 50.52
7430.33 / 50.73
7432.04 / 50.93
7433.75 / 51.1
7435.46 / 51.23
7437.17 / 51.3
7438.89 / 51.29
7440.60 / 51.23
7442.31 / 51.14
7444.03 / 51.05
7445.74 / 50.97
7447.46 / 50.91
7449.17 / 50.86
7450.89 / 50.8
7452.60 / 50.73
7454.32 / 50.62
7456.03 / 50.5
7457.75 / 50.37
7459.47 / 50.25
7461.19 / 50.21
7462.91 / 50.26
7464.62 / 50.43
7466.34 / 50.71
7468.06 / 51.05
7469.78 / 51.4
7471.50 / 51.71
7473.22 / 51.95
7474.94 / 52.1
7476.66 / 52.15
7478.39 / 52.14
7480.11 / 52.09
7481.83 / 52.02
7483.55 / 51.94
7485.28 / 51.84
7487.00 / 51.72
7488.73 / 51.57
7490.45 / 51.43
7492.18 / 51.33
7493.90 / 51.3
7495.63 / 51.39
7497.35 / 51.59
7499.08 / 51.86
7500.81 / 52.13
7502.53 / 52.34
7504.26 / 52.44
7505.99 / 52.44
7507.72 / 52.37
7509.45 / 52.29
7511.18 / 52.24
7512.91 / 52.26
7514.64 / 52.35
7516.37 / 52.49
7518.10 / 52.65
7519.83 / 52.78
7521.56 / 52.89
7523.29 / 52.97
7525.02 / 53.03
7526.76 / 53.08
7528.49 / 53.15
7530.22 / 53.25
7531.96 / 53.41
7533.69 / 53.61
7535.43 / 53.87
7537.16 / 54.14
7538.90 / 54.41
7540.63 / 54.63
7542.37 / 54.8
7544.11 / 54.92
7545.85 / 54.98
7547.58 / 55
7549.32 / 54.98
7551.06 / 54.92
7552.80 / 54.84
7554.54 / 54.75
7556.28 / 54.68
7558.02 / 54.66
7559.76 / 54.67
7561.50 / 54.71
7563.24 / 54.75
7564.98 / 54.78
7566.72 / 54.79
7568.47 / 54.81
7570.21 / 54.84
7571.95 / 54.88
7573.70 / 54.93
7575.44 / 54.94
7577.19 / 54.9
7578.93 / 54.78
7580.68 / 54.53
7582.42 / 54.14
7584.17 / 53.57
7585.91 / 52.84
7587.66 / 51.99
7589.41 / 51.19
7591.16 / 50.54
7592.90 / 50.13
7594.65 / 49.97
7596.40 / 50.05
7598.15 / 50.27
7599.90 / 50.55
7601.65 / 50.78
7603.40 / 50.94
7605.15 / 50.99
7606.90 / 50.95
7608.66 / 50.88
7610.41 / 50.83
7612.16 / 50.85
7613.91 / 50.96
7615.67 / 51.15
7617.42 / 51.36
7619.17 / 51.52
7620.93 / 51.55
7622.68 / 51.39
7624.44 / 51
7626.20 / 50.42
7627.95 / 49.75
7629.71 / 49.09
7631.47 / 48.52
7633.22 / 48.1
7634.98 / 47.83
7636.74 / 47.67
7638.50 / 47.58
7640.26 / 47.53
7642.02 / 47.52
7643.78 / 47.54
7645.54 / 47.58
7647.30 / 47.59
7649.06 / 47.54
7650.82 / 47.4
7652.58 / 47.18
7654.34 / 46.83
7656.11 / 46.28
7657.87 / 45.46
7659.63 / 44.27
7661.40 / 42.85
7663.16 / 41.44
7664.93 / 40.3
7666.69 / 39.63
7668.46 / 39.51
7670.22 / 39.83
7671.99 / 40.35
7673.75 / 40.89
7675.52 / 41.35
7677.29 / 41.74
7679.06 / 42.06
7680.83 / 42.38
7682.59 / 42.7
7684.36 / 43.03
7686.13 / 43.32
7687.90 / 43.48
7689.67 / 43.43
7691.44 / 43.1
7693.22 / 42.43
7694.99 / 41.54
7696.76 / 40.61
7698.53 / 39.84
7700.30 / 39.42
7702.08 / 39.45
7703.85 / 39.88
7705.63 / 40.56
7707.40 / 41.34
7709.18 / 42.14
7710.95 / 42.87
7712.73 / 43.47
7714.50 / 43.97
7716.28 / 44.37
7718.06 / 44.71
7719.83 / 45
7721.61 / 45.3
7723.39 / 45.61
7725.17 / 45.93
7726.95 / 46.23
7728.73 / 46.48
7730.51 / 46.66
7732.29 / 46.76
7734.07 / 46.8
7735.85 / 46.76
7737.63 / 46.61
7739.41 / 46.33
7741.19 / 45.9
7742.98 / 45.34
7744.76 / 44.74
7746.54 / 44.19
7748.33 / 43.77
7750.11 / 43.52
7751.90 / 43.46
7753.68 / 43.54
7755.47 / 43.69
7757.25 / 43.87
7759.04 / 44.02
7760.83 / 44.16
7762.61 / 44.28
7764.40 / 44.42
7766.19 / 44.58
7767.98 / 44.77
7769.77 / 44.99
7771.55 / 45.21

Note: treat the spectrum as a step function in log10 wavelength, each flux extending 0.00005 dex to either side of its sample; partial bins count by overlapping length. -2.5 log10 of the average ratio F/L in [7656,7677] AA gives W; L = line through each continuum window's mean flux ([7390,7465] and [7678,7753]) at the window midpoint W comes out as 0.078 mag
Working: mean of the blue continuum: 50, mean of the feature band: 41.7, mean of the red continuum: 43.7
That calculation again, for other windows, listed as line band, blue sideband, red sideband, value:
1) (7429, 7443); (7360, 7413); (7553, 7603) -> -0.03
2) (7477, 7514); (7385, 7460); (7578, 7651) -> -0.04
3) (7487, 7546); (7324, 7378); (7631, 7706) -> -0.18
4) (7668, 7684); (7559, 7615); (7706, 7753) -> 0.16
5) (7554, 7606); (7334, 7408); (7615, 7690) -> -0.15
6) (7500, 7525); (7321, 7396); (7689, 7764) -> -0.15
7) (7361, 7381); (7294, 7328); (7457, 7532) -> -0.04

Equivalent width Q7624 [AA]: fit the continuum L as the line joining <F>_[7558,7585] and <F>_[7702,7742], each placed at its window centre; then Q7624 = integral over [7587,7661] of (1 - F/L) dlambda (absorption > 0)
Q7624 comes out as 2.74 AA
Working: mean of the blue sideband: 54.7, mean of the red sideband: 44.6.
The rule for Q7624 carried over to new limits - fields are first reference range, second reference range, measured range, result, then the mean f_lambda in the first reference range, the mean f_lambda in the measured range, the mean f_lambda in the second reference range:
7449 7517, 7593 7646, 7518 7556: -2.3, 51.5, 54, 49.8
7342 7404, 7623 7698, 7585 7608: -2.8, 47.7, 50.9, 44.7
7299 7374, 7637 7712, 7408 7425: -1.9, 45.2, 49.6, 43.2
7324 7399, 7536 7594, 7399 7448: -0.8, 47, 50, 54.2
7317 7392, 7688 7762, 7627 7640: -1.1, 46.6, 48.3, 43.8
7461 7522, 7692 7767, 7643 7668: 0.7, 51.8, 45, 43.9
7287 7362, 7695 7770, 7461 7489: -4.7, 44.1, 51.5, 44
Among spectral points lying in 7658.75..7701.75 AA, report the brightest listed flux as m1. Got 44.27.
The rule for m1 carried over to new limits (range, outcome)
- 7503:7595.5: 55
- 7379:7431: 50.73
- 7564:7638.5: 54.94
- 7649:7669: 47.54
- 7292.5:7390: 48.95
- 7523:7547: 54.98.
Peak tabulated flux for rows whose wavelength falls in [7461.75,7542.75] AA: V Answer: 54.8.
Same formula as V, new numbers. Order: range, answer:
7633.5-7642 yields 47.83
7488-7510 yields 52.44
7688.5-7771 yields 46.8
